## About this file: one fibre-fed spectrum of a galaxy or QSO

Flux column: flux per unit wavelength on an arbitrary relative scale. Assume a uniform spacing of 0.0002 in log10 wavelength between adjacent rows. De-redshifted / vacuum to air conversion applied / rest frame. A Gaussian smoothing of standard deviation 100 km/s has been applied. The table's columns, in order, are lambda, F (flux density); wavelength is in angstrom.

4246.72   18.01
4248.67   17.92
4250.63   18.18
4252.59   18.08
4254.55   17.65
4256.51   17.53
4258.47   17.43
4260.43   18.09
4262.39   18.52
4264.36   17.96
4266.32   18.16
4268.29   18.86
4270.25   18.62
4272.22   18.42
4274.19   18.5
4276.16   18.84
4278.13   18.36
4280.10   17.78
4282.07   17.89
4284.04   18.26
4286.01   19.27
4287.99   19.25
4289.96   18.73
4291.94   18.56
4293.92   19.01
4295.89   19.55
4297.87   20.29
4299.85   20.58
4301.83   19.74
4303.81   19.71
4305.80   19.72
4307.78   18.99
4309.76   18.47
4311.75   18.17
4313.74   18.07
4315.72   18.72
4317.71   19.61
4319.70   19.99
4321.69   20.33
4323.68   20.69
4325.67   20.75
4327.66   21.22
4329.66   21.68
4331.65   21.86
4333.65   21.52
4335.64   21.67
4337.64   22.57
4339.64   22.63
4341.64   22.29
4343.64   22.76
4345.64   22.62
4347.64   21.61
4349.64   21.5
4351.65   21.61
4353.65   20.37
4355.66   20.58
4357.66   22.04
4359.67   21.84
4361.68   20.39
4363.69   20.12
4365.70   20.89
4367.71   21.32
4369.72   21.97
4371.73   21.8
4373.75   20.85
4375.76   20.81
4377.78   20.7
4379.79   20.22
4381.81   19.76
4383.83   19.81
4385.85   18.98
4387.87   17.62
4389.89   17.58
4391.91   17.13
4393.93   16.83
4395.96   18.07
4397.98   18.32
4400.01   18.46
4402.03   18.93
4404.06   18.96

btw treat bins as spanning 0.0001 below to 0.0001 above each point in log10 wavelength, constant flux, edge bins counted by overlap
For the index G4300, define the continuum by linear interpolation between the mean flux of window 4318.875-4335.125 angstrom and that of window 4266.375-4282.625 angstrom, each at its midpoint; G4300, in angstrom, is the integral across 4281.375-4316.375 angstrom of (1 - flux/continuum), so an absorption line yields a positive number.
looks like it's 1.0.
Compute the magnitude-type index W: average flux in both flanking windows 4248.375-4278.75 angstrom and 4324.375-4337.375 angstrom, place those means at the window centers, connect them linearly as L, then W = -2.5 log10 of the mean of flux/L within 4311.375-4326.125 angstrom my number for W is 0.07 mag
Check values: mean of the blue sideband 18.2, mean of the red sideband 21.5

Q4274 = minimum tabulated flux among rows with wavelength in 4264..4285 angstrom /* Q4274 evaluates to 17.78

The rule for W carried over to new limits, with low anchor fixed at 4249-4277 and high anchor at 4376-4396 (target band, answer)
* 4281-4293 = -0.021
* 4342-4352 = -0.186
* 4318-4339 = -0.148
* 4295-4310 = -0.075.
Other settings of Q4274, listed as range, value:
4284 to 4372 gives 18.07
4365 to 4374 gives 20.85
